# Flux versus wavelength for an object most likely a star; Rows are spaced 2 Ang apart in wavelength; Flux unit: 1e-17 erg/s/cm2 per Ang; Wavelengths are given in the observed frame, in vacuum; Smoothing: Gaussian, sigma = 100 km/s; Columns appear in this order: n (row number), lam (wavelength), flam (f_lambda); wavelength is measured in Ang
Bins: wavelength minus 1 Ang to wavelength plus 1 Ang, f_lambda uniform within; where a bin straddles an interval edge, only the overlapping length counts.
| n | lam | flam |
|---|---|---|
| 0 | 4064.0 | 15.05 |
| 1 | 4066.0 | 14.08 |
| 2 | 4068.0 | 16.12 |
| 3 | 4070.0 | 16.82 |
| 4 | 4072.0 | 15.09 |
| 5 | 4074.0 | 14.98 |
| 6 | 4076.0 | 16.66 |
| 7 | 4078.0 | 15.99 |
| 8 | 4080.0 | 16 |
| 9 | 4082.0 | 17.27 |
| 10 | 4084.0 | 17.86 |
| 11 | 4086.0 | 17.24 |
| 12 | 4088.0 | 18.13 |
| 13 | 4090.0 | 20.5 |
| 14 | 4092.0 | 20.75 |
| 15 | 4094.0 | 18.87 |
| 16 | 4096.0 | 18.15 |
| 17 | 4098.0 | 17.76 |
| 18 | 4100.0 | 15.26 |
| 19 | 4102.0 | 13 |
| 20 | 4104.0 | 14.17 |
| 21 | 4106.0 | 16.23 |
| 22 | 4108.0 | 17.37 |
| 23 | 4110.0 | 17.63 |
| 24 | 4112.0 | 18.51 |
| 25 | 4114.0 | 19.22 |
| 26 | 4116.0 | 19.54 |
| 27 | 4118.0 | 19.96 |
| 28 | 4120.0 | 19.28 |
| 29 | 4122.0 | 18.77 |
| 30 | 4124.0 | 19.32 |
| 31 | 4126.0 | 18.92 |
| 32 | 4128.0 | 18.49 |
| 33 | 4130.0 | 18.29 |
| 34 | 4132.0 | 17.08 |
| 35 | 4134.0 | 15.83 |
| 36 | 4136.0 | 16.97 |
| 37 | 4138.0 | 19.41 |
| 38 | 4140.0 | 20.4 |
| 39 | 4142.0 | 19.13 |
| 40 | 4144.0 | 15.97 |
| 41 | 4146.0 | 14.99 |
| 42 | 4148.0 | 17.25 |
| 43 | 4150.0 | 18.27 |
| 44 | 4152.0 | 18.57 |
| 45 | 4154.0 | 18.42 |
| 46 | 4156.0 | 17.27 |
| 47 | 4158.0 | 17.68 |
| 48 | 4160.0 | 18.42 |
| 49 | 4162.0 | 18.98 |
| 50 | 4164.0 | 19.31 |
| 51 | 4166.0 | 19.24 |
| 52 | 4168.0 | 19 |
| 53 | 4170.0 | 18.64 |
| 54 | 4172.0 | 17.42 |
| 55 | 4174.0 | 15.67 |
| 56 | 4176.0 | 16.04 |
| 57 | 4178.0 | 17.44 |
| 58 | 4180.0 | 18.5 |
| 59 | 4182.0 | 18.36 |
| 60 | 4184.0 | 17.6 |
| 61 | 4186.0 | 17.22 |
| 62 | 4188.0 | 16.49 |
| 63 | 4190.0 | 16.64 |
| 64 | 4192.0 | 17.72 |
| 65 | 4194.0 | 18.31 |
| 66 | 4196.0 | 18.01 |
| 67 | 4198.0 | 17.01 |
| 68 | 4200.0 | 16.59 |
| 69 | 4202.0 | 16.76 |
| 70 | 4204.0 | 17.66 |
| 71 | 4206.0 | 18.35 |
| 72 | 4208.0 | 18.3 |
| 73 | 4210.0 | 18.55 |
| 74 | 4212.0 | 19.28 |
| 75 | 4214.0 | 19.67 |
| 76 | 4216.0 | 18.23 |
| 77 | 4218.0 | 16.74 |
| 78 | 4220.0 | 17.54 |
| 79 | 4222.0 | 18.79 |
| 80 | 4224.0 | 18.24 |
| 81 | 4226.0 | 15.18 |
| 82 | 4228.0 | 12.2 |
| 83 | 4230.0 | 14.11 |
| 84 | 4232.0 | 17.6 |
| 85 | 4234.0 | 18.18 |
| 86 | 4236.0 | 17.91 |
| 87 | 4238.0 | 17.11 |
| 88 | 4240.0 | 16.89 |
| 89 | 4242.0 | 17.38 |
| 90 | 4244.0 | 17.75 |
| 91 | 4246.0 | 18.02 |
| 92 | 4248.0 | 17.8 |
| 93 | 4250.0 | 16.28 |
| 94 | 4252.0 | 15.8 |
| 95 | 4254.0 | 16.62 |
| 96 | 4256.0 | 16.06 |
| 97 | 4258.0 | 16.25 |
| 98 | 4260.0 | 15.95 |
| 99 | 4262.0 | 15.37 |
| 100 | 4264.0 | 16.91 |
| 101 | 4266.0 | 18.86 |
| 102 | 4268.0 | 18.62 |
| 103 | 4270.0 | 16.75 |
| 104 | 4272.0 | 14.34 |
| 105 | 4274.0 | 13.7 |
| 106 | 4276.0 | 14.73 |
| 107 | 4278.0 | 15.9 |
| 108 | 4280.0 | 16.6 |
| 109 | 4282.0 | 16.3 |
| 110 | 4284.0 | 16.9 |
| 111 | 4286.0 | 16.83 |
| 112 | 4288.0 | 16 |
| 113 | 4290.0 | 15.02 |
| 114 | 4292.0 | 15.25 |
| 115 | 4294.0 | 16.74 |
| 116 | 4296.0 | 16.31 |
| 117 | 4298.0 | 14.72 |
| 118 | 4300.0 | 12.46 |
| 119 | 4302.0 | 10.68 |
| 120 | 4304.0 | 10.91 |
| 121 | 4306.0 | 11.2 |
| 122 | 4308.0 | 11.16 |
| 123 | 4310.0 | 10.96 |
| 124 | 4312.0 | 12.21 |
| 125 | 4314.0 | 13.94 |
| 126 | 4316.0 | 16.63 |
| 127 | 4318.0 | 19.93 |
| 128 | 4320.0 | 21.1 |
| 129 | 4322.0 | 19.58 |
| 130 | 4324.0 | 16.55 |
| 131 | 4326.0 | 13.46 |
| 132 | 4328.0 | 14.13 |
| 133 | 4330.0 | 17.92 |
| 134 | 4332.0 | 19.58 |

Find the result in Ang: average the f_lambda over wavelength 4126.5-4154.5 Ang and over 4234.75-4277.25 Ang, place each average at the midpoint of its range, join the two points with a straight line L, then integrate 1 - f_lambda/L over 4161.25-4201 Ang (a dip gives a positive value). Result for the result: -0.7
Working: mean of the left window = 17.8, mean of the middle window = 17.7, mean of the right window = 16.6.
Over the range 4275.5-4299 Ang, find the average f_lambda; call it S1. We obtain 16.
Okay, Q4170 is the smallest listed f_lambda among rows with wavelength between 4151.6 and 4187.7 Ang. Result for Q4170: 15.67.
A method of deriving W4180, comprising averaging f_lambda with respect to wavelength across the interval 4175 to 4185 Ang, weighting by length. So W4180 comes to 17.6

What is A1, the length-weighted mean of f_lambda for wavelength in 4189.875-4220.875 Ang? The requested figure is 17.9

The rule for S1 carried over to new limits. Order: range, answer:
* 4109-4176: 18.2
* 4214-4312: 15.8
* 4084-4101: 18.3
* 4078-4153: 17.8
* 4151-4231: 17.6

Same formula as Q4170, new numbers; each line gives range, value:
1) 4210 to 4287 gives 12.2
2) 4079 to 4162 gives 13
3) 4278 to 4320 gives 10.68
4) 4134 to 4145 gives 15.83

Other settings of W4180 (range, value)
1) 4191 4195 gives 18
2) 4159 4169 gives 19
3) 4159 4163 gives 18.7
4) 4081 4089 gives 17.6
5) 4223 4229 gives 15.2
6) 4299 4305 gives 11.3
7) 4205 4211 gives 18.4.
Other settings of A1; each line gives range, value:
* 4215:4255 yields 16.9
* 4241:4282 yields 16.5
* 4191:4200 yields 17.6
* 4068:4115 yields 17.1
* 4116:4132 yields 18.9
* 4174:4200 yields 17.3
